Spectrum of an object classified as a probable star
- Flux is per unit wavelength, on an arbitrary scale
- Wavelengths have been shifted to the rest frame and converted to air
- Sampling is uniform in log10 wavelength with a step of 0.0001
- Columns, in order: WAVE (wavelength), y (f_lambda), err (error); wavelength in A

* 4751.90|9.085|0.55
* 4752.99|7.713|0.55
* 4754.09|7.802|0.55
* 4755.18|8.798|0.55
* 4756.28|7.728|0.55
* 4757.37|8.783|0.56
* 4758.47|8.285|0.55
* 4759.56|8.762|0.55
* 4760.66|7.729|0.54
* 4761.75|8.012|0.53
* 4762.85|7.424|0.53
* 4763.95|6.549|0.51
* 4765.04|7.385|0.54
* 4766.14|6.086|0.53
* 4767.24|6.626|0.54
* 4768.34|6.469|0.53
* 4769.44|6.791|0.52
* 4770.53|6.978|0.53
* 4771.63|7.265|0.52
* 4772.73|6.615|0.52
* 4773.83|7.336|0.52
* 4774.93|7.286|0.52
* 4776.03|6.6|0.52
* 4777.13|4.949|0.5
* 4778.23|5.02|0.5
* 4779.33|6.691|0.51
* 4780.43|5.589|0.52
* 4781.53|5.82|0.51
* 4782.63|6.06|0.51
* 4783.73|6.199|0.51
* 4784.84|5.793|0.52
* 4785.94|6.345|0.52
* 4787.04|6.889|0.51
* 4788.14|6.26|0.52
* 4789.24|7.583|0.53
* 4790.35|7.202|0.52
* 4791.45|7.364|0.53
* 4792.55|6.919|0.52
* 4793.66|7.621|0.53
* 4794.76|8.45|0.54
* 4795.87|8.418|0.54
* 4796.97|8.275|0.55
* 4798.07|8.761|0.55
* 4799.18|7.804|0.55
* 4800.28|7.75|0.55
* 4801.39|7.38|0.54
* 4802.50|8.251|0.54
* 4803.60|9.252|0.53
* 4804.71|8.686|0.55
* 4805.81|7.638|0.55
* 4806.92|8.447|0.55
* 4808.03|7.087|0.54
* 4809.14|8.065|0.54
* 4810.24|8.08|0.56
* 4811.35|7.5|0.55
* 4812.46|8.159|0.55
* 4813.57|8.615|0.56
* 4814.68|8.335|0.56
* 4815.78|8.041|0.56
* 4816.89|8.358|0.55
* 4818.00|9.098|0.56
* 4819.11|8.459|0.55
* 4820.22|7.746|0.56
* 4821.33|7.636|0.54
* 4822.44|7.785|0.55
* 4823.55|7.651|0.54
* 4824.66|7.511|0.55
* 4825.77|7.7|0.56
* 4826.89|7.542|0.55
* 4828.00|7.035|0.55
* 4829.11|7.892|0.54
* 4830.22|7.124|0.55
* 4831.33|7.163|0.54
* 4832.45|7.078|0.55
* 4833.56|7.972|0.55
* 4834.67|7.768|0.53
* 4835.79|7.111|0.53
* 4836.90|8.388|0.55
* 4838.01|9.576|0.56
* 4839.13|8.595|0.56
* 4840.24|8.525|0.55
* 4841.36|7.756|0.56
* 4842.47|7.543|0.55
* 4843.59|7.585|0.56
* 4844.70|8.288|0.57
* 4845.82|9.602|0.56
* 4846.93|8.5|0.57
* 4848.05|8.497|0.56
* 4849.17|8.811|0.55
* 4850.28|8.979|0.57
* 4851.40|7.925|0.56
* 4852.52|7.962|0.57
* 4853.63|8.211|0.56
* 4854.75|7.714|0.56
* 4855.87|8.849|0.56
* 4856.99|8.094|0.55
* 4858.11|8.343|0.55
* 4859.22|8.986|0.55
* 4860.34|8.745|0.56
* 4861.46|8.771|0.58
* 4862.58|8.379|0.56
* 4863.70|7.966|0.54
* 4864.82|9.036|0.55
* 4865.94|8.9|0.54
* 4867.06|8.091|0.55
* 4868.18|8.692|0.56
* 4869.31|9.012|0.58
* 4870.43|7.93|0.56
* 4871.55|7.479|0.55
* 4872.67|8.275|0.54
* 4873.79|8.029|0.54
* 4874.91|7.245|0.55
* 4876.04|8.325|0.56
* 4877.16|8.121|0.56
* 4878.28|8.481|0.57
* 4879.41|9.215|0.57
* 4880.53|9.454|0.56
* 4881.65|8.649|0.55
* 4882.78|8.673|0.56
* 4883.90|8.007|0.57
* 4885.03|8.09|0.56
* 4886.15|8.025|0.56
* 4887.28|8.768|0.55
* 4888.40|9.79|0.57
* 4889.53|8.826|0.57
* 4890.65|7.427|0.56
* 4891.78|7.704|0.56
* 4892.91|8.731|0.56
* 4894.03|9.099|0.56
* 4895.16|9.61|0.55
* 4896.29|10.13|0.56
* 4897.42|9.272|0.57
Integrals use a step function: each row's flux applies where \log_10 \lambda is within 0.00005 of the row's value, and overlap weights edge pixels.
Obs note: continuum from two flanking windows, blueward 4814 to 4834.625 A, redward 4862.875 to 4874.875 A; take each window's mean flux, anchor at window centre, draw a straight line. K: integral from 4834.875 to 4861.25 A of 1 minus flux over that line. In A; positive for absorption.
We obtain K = -1.0 A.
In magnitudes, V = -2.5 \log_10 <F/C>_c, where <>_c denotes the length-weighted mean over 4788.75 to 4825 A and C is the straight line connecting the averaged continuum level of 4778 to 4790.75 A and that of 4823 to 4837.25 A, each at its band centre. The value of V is -0.16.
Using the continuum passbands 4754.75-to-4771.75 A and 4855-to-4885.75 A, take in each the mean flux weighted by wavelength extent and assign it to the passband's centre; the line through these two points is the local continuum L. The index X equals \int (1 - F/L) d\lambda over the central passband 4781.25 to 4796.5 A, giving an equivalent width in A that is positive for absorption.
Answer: 1.5 A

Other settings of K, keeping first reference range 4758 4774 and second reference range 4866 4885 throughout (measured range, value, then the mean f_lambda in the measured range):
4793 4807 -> -1.2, 8.19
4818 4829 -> 0.1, 7.75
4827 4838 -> 0.4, 7.61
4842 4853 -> -0.4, 8.38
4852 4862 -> -0.3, 8.42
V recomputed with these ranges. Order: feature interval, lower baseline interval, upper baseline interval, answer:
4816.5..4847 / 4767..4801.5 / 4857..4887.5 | -0.03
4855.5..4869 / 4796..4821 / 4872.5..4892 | -0.03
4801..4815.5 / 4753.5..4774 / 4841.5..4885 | -0.03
